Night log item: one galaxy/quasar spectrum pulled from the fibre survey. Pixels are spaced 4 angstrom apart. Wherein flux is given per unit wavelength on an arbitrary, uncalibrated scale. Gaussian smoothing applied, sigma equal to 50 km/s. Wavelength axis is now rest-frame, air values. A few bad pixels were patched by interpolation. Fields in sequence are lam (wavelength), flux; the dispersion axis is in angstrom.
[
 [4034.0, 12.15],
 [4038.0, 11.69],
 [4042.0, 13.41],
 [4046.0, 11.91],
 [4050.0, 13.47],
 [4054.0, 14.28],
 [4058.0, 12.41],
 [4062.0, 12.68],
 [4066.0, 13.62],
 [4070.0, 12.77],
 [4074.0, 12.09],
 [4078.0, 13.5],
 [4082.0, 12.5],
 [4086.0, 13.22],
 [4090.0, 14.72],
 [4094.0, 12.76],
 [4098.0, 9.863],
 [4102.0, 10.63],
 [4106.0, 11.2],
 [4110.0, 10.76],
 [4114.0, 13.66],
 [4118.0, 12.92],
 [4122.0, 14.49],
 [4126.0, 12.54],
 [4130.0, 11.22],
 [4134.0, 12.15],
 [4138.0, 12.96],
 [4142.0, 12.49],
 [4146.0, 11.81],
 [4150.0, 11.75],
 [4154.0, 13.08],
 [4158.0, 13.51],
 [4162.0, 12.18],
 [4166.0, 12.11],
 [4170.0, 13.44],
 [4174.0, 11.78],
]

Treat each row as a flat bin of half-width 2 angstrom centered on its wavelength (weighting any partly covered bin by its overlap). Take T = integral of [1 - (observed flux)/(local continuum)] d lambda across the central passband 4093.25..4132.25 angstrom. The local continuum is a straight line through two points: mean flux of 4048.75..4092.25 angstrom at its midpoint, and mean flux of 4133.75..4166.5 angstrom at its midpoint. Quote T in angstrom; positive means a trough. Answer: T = 2.5 angstrom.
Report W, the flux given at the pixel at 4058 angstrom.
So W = 12.41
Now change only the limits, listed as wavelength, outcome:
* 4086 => 13.22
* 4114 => 13.66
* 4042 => 13.41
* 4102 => 10.63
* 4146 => 11.81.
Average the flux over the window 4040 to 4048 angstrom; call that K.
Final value 12.7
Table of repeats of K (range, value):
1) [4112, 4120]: 13.3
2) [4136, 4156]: 12.4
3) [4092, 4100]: 11.3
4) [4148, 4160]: 12.8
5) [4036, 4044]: 12.6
